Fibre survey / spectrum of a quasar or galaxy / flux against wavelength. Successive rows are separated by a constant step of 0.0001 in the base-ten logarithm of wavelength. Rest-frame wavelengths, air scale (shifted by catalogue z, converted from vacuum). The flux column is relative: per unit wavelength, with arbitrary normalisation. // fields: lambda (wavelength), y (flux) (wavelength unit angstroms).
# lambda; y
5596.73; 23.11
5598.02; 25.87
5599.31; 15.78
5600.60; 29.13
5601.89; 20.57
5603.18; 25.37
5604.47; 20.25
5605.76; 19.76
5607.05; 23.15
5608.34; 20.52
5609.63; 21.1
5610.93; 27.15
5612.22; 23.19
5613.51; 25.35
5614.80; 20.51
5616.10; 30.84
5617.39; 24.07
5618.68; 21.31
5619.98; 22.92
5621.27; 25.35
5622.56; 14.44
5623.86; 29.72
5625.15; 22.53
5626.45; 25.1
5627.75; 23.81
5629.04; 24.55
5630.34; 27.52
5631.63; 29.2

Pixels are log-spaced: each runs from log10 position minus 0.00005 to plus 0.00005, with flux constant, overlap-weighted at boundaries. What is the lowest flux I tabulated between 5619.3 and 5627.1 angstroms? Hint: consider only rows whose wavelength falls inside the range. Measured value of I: 14.44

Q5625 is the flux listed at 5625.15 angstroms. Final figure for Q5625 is 22.53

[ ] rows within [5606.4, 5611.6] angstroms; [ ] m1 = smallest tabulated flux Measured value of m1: 20.52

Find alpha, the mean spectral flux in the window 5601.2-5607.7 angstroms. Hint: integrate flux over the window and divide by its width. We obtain 21.9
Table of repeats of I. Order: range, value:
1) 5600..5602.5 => 20.57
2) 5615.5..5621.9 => 21.31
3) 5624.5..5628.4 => 22.53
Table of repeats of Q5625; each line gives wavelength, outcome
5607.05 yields 23.15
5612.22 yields 23.19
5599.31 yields 15.78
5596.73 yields 23.11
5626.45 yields 25.1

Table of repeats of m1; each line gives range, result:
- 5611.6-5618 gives 20.51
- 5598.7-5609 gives 15.78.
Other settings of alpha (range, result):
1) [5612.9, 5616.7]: 25.5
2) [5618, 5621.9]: 23.2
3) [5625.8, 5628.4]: 24.4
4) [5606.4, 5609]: 21.9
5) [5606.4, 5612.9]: 23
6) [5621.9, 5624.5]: 22.1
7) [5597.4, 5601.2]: 23.5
